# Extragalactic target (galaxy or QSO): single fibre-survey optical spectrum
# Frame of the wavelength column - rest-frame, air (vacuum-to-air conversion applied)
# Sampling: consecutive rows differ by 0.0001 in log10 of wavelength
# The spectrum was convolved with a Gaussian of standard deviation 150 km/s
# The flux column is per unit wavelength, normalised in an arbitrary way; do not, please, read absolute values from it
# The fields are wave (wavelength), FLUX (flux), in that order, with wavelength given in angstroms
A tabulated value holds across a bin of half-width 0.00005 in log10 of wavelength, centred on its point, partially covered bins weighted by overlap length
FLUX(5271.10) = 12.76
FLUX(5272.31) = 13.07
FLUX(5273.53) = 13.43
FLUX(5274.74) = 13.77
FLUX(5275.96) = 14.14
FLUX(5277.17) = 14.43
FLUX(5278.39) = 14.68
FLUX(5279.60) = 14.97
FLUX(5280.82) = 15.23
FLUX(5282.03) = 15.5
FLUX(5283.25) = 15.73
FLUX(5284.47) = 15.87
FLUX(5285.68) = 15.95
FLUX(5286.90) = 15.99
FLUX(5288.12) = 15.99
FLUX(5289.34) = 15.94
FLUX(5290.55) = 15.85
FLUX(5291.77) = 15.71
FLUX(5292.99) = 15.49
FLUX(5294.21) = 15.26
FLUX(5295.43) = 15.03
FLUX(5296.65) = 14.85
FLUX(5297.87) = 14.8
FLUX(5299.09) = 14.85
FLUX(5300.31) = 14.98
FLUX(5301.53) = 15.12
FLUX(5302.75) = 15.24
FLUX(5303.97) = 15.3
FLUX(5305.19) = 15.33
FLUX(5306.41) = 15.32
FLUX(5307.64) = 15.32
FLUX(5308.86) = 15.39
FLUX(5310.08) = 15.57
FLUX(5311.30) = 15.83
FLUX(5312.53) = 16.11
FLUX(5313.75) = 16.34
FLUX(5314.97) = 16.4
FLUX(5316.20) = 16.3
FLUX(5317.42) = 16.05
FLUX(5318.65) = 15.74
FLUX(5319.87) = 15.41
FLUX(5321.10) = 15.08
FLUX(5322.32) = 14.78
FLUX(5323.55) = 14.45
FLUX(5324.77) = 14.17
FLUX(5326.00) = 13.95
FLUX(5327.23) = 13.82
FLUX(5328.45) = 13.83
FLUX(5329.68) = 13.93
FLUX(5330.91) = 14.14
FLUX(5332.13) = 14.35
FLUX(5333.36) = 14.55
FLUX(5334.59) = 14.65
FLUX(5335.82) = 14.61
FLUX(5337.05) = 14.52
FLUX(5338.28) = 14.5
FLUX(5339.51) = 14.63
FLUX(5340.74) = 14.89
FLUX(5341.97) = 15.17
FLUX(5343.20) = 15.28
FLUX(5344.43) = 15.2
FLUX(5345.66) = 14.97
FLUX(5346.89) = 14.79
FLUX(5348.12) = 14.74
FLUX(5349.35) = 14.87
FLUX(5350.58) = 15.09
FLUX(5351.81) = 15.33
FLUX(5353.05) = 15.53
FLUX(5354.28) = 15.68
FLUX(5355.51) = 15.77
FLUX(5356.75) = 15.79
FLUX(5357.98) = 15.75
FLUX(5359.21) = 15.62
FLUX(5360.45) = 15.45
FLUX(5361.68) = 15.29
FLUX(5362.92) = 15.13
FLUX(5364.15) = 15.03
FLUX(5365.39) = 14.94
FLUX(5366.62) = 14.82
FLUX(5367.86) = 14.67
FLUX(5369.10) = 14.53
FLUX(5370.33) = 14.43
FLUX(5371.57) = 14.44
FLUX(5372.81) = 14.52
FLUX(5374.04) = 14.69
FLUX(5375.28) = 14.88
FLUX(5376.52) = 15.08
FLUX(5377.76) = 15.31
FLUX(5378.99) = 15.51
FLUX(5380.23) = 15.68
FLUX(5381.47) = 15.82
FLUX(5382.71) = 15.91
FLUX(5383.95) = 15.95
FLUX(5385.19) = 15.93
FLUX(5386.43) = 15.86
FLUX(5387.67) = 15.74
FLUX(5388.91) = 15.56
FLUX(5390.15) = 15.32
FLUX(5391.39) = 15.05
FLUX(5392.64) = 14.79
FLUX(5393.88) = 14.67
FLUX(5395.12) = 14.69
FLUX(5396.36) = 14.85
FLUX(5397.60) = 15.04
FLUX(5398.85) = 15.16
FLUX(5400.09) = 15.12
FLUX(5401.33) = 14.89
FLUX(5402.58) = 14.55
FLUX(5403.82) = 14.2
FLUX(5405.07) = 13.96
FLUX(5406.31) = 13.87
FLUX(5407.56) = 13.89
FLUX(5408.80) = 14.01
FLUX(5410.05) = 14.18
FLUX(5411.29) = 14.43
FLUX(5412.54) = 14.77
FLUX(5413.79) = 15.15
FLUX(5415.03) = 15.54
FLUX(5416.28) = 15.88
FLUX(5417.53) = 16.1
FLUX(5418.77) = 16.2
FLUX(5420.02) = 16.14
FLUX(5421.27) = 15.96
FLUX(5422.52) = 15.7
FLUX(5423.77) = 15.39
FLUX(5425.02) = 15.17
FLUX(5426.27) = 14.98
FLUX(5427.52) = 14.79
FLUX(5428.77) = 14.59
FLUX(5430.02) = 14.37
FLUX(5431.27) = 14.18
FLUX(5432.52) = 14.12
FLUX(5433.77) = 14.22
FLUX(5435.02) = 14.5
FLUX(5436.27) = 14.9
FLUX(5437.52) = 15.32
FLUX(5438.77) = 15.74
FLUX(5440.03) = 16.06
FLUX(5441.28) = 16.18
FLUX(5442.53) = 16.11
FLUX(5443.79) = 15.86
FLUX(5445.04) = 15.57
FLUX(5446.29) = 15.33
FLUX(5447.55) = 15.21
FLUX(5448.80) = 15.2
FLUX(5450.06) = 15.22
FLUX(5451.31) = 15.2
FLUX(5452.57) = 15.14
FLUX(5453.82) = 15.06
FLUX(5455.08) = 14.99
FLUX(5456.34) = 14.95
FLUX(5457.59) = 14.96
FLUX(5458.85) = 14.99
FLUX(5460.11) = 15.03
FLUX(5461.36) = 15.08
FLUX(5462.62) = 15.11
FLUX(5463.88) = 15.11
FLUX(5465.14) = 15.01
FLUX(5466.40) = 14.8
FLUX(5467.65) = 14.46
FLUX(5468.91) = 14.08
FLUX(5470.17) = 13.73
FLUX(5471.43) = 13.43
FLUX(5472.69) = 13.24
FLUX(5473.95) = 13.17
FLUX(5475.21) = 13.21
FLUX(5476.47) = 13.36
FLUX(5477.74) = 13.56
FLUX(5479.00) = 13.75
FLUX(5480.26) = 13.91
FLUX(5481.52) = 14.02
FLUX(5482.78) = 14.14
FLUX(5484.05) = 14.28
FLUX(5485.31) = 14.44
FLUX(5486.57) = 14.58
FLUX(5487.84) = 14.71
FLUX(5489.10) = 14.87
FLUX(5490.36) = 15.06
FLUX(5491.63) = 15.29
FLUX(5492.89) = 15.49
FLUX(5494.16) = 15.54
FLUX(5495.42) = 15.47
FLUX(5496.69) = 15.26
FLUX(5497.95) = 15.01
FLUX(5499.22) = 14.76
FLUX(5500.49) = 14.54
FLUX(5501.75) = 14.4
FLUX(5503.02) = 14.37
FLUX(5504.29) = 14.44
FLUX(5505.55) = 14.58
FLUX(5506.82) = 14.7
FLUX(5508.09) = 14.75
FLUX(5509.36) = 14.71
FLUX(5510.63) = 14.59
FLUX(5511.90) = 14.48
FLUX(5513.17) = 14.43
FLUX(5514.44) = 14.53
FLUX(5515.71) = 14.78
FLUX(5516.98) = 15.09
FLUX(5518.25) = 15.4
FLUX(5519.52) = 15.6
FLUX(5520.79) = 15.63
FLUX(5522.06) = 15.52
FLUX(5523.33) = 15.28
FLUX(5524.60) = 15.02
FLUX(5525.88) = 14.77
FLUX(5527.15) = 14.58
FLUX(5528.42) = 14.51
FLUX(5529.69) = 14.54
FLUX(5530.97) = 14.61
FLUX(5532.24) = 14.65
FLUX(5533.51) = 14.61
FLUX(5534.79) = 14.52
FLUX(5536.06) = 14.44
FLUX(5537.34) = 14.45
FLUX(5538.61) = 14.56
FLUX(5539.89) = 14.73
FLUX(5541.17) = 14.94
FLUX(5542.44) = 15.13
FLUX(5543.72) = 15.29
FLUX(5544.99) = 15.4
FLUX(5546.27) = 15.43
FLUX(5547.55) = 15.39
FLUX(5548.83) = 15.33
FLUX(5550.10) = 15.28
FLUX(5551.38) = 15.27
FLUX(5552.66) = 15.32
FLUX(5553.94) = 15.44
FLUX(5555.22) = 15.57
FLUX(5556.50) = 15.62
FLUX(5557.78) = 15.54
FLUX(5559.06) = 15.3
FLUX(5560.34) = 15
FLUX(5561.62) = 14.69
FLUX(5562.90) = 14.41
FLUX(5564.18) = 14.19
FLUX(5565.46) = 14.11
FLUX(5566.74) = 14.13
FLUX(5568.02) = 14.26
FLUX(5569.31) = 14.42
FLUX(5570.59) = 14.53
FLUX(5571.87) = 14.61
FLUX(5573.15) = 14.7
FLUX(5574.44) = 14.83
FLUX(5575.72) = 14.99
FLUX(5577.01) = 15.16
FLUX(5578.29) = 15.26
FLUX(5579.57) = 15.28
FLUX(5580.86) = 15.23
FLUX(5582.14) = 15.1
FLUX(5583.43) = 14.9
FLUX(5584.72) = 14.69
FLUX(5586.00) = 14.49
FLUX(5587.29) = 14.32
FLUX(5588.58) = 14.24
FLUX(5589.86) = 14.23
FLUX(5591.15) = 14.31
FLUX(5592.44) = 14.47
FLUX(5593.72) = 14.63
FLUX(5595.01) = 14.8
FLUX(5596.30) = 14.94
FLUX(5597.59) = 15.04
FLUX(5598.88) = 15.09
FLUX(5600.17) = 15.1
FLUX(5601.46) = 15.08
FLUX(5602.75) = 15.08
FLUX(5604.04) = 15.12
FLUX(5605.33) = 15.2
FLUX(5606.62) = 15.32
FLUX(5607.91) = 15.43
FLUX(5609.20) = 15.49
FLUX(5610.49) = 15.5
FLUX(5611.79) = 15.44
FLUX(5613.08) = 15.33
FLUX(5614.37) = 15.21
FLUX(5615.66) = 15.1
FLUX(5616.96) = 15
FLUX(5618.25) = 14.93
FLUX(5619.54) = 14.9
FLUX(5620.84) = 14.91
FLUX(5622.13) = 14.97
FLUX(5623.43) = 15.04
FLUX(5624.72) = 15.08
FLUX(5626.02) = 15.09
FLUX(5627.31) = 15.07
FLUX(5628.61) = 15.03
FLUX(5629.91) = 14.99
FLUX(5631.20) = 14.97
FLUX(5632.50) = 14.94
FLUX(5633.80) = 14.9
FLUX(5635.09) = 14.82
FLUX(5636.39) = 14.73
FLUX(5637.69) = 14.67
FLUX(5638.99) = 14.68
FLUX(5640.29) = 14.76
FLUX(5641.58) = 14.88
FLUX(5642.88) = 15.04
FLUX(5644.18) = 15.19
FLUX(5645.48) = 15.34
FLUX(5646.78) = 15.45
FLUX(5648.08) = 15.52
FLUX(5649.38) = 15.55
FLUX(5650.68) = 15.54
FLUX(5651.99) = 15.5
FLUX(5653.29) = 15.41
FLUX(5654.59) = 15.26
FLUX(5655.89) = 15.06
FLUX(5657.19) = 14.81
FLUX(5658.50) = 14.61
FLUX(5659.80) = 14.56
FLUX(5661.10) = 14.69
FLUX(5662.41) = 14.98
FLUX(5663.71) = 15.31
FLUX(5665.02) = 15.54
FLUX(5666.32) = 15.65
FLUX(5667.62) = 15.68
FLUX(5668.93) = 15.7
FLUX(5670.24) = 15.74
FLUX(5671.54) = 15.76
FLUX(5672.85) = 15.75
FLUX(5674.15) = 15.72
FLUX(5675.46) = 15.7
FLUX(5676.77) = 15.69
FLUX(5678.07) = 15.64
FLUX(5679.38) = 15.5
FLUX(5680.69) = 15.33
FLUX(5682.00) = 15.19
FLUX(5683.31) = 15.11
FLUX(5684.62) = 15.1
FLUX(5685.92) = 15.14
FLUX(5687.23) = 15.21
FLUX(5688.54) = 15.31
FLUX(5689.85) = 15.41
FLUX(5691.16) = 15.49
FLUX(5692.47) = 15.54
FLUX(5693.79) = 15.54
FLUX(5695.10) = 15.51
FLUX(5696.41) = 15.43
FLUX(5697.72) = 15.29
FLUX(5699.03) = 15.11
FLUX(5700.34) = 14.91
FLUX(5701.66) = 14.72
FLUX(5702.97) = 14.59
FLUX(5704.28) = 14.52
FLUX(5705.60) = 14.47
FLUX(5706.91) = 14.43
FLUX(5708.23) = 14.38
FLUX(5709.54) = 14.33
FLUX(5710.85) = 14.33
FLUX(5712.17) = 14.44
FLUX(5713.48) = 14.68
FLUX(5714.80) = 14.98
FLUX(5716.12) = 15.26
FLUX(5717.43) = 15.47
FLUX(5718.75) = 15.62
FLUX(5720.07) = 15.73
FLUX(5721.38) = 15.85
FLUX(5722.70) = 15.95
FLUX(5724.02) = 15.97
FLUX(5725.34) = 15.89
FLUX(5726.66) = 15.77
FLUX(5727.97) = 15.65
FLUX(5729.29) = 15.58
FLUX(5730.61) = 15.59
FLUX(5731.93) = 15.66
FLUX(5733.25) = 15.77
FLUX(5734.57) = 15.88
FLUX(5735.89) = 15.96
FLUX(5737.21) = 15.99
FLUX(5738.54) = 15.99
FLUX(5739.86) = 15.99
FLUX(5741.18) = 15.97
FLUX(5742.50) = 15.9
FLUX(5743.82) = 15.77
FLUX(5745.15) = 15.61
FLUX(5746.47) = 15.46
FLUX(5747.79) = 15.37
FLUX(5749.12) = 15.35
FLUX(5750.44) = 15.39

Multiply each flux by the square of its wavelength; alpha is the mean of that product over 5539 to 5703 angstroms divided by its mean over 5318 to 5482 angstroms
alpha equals 1.1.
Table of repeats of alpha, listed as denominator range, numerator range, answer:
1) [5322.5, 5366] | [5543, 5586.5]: 1.09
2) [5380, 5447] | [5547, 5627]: 1.05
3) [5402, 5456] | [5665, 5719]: 1.11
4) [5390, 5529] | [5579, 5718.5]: 1.09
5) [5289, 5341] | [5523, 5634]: 1.09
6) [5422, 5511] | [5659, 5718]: 1.11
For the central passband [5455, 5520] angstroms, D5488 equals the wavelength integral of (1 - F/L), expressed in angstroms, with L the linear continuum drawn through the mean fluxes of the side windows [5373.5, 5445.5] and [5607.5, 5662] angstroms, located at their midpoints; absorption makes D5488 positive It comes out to 2.33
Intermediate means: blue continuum 15.1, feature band 14.6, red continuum 15.1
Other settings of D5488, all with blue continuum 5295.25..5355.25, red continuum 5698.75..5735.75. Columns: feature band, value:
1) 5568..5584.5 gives 0.29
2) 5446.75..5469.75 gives 0.20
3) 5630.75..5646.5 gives 0.26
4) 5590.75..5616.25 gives 0.12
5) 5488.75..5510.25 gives 0.32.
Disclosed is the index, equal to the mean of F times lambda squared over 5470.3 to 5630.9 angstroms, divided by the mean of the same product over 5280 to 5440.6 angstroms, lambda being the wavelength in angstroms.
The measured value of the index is 1.05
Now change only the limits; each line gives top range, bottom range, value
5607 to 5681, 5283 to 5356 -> 1.13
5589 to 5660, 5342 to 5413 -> 1.09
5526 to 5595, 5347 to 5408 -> 1.05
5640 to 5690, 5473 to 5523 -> 1.11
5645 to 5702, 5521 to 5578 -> 1.08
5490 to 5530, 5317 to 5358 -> 1.07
